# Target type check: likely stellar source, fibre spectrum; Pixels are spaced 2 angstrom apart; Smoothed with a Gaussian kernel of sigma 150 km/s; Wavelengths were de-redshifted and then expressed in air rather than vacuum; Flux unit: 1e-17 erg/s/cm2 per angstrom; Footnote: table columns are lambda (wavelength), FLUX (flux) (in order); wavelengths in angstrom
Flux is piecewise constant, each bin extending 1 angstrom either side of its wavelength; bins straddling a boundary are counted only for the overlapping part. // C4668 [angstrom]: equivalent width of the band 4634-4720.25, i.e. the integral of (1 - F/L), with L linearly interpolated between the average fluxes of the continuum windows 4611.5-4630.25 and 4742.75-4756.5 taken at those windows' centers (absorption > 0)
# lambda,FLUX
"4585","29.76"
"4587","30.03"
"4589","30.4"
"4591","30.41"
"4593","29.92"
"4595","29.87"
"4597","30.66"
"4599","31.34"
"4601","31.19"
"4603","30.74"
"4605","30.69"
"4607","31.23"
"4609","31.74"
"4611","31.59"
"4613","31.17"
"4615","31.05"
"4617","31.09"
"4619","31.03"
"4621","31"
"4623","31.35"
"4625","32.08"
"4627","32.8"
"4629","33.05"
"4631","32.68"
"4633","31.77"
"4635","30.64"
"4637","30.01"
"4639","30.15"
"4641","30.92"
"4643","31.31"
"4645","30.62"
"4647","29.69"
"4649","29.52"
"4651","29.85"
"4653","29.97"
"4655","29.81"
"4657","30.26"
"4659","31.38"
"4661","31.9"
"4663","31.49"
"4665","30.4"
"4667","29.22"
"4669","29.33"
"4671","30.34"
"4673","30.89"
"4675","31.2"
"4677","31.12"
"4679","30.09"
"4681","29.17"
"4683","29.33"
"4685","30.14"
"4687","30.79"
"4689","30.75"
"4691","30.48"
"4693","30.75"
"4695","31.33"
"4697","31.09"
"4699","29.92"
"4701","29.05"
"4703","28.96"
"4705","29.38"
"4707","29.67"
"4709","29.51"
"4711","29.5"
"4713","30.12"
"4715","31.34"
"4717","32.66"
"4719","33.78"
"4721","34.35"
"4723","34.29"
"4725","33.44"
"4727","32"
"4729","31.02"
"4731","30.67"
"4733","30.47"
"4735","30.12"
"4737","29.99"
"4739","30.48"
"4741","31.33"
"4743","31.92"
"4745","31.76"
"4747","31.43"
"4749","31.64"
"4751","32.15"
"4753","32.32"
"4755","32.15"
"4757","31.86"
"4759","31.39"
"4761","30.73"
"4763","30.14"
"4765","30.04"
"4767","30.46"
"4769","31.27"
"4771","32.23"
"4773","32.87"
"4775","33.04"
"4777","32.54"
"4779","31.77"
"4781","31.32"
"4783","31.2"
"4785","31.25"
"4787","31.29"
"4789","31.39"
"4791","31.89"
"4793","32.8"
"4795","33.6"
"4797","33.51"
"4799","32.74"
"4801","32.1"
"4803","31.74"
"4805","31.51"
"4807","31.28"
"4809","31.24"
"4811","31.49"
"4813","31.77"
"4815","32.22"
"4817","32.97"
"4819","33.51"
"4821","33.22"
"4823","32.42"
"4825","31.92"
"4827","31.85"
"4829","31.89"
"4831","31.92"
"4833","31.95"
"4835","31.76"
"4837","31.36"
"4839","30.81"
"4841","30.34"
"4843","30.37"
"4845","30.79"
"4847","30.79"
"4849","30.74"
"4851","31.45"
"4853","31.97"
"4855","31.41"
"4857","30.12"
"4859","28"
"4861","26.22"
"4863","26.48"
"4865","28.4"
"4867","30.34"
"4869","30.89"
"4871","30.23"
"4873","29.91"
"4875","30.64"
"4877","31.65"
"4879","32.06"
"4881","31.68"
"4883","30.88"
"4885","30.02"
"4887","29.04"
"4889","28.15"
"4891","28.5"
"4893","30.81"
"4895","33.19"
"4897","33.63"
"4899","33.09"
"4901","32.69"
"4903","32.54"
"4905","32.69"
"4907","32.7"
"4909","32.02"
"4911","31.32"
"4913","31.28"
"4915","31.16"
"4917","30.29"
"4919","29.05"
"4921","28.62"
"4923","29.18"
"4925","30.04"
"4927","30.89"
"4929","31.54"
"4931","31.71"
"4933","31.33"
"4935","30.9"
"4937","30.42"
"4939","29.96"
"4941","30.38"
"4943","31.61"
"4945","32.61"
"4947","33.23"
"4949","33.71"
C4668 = 3.6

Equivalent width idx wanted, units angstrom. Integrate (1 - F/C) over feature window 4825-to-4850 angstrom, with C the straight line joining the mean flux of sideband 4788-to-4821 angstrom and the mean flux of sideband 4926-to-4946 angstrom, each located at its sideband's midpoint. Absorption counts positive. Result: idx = 0.6 angstrom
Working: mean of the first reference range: 32.3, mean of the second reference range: 31.1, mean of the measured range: 31.2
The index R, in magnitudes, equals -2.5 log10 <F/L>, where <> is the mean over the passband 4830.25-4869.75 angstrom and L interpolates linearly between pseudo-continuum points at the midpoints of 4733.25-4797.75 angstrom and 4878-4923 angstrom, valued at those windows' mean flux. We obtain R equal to 0.04 mag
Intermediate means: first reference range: 31.6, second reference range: 31.1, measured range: 30.3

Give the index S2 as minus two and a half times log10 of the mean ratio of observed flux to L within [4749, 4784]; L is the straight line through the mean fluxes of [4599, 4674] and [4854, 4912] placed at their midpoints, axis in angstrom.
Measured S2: -0.03 mag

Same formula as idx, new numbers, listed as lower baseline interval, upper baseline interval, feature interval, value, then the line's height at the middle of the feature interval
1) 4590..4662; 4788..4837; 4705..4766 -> 0.57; 31.7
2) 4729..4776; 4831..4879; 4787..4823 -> -1.68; 30.8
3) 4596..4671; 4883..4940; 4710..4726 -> -0.77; 30.9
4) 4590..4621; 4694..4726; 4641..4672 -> 0.67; 31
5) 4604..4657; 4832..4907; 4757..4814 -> -1.69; 30.8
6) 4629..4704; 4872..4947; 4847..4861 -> 0.28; 30.9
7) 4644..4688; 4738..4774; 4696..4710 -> 0.51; 30.8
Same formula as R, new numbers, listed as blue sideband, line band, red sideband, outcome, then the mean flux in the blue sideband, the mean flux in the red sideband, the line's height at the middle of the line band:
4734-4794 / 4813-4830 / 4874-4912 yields -0.03 mag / 31.5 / 31.4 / 31.5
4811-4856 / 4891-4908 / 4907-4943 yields -0.05 mag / 31.7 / 30.7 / 31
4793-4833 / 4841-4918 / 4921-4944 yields 0.02 mag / 32.3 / 30.6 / 31.4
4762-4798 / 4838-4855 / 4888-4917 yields 0.03 mag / 31.8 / 31.6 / 31.7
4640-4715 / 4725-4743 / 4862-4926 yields -0.02 mag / 30.3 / 30.7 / 30.4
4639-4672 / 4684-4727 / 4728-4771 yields -0.01 mag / 30.4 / 31.1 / 30.8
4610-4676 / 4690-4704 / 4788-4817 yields 0.04 mag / 30.9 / 32.1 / 31.3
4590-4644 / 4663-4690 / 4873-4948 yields 0.03 mag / 31.2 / 31.1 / 31.2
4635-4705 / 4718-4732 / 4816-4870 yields -0.08 mag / 30.3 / 30.9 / 30.5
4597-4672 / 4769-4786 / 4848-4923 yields -0.04 mag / 30.9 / 30.6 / 30.8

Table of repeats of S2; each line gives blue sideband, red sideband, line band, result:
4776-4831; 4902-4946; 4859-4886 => 0.06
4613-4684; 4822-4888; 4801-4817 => -0.04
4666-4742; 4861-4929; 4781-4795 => -0.04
